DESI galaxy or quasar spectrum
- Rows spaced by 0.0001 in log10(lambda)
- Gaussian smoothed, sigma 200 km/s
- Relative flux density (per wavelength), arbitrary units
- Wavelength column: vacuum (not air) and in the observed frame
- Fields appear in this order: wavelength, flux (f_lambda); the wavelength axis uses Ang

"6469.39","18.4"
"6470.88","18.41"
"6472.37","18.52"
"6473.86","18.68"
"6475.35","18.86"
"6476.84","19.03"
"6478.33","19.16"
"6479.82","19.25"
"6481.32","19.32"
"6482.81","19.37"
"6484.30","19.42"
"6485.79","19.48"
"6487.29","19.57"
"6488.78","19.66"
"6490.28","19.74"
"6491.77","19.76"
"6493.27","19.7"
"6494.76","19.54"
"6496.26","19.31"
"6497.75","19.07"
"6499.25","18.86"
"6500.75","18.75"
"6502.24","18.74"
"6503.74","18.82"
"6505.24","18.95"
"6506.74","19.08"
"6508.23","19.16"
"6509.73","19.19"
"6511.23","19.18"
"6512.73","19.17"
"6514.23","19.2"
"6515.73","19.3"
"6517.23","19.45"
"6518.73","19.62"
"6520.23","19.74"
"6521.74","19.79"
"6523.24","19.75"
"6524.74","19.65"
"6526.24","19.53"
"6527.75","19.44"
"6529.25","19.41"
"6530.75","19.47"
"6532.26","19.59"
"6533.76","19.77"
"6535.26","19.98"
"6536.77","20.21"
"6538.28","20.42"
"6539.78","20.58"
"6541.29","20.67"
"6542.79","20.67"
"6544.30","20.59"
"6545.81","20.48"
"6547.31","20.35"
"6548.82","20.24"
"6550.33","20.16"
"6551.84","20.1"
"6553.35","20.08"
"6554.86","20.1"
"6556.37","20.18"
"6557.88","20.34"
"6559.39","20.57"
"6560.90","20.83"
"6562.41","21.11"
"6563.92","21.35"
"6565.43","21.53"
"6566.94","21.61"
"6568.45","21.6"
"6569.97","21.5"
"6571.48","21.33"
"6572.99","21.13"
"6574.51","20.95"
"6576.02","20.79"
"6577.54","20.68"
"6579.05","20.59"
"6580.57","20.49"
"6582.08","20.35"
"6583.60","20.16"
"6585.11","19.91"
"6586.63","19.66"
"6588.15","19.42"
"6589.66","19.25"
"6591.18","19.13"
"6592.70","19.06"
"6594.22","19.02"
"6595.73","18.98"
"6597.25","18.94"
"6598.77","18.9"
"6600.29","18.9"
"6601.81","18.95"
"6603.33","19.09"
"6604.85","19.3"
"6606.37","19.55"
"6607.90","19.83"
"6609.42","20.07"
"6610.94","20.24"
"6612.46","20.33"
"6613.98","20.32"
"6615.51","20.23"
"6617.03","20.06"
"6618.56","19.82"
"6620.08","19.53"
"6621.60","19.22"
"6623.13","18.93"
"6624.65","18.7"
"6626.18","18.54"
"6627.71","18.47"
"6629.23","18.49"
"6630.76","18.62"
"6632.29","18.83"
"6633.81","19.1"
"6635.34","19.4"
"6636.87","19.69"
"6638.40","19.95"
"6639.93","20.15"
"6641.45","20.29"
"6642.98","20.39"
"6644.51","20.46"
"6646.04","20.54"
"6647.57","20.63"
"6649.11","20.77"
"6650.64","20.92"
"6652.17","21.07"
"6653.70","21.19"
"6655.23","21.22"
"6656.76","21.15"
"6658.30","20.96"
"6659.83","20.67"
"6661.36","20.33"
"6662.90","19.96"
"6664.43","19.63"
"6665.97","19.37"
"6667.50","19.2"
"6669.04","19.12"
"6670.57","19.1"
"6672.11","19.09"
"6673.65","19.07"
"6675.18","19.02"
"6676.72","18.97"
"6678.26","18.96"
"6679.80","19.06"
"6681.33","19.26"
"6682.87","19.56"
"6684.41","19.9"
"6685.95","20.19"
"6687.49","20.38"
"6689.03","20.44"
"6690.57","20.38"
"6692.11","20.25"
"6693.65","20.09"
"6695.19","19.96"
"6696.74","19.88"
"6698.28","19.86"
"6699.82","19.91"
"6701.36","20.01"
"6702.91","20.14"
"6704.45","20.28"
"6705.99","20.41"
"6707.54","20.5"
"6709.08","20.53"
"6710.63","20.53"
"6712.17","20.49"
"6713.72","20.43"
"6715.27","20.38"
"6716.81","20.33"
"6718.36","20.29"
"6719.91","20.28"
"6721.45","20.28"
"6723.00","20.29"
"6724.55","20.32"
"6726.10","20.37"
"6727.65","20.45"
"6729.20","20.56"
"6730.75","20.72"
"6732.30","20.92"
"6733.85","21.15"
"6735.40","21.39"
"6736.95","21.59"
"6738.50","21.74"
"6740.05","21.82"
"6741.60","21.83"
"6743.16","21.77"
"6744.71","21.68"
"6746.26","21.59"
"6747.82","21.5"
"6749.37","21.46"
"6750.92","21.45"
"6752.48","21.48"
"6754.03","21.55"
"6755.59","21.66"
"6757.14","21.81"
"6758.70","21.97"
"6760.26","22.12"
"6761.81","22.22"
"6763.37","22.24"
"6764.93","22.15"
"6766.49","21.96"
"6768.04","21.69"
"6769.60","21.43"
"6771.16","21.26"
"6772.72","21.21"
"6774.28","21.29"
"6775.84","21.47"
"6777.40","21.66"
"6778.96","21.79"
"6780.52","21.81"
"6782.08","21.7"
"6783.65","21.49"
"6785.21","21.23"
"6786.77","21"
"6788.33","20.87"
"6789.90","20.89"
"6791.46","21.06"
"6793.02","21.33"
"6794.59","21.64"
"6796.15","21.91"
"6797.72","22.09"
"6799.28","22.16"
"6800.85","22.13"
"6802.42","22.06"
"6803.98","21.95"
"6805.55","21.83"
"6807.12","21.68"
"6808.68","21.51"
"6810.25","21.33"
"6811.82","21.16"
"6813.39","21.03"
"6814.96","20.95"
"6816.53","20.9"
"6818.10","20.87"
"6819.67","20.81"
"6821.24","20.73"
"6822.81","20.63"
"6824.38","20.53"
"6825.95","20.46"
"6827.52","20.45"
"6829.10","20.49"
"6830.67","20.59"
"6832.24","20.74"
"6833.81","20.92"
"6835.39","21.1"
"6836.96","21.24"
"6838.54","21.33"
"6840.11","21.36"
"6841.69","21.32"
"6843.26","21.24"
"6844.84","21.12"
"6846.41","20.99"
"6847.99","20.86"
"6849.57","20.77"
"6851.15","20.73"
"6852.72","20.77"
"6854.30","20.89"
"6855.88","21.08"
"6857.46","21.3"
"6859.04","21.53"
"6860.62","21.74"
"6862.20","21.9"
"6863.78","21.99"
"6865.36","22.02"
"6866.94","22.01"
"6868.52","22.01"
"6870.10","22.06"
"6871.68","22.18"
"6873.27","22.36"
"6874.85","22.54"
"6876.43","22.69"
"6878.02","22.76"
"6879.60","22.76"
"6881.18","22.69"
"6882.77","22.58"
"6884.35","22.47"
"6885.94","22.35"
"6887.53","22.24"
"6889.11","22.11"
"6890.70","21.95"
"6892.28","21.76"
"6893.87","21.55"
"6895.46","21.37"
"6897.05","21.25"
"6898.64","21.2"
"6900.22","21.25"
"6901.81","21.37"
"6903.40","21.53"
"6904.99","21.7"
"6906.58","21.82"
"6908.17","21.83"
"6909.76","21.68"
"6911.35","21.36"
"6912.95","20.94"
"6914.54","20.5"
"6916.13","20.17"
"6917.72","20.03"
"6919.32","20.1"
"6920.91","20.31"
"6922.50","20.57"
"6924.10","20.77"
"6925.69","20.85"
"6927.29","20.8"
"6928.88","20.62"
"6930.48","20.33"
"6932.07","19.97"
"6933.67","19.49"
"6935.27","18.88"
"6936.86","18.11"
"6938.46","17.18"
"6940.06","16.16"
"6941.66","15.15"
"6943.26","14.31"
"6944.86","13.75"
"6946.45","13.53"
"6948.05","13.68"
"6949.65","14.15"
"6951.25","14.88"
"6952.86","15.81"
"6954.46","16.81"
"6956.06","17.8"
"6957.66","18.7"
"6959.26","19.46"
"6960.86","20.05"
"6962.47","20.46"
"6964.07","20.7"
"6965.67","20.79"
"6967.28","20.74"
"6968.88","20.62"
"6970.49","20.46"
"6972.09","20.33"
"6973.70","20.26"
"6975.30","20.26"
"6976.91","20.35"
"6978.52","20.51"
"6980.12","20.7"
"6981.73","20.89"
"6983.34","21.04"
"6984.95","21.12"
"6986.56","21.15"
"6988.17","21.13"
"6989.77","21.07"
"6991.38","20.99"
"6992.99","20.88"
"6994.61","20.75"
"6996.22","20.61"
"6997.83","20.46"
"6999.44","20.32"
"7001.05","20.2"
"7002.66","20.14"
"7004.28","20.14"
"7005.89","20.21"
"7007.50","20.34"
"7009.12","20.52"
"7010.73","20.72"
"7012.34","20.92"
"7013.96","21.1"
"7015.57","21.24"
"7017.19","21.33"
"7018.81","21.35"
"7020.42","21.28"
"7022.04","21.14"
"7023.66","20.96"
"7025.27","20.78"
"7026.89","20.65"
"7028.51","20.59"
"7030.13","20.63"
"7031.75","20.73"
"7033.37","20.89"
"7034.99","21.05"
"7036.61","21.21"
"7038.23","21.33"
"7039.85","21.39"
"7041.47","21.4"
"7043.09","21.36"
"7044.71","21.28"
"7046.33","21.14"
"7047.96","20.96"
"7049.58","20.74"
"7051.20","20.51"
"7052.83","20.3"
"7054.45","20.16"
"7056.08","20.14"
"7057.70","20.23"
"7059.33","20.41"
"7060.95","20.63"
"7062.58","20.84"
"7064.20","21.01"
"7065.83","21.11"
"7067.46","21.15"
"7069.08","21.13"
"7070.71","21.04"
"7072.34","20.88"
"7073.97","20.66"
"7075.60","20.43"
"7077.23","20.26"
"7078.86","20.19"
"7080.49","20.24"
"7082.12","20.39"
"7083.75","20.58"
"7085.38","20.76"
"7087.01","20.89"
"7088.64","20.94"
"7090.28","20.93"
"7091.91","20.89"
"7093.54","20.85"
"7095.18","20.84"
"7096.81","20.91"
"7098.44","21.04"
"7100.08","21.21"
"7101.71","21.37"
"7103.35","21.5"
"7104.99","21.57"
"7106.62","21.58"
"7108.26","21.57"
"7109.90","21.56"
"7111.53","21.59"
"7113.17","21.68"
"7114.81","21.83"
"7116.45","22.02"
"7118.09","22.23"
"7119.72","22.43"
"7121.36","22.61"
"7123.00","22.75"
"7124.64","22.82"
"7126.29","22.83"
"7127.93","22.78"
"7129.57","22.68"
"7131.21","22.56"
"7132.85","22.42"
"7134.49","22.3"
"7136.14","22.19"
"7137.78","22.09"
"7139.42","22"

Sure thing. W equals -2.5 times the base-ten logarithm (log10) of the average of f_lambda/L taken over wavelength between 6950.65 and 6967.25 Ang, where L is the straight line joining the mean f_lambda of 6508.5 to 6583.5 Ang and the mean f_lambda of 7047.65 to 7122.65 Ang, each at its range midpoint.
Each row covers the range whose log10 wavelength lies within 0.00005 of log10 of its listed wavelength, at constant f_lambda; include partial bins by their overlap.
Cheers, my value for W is 0.12 mag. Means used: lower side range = 20.3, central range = 18.7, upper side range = 21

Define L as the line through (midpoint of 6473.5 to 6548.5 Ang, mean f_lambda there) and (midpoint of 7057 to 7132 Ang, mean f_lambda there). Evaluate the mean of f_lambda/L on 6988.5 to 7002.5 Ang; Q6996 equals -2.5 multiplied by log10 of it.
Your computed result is 0.02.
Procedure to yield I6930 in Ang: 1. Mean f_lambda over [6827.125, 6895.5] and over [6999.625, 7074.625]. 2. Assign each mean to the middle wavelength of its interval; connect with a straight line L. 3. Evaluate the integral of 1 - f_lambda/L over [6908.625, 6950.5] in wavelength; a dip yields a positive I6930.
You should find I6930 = 5.3 Ang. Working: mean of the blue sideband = 21.6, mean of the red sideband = 20.8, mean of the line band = 18.6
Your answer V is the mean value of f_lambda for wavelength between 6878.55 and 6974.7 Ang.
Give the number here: 19.8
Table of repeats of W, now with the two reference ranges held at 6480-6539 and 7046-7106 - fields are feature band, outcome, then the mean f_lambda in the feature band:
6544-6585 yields -0.061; 20.7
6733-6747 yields -0.086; 21.6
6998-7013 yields 0.011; 20.4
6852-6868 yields -0.066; 21.5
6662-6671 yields 0.021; 19.4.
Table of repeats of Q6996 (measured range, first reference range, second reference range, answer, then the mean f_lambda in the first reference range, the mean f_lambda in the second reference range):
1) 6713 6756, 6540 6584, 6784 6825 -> 0.01 mag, 20.7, 21.3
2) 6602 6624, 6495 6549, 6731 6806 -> 0.03 mag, 19.6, 21.6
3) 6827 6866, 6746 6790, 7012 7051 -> 0.01 mag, 21.6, 21.1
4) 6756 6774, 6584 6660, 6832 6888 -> -0.05 mag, 19.7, 21.7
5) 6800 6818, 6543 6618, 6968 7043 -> -0.05 mag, 20.2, 20.8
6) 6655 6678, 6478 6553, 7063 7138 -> 0.02 mag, 19.6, 21.5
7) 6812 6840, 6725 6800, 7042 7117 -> 0.03 mag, 21.5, 20.9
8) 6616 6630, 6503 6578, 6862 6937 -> 0.07 mag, 20.1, 21.4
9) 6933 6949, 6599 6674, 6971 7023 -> 0.27 mag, 19.8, 20.7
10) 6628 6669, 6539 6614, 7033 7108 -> 0.01 mag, 20.2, 20.9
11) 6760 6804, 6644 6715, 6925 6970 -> -0.13 mag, 20.1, 18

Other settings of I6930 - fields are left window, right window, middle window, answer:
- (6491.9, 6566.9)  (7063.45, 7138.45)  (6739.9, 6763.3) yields -1.4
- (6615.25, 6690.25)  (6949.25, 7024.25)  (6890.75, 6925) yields -1.8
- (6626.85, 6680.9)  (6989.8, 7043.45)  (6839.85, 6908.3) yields -4.3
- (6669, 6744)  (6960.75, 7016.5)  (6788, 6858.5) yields -2.5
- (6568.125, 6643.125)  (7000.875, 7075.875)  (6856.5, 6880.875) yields -2.1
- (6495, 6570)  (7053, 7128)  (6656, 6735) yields 0.9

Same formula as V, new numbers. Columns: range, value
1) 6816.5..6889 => 21.5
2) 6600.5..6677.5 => 19.8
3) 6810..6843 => 20.9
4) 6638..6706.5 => 20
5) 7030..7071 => 20.9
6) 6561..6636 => 19.8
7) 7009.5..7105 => 20.9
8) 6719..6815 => 21.4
